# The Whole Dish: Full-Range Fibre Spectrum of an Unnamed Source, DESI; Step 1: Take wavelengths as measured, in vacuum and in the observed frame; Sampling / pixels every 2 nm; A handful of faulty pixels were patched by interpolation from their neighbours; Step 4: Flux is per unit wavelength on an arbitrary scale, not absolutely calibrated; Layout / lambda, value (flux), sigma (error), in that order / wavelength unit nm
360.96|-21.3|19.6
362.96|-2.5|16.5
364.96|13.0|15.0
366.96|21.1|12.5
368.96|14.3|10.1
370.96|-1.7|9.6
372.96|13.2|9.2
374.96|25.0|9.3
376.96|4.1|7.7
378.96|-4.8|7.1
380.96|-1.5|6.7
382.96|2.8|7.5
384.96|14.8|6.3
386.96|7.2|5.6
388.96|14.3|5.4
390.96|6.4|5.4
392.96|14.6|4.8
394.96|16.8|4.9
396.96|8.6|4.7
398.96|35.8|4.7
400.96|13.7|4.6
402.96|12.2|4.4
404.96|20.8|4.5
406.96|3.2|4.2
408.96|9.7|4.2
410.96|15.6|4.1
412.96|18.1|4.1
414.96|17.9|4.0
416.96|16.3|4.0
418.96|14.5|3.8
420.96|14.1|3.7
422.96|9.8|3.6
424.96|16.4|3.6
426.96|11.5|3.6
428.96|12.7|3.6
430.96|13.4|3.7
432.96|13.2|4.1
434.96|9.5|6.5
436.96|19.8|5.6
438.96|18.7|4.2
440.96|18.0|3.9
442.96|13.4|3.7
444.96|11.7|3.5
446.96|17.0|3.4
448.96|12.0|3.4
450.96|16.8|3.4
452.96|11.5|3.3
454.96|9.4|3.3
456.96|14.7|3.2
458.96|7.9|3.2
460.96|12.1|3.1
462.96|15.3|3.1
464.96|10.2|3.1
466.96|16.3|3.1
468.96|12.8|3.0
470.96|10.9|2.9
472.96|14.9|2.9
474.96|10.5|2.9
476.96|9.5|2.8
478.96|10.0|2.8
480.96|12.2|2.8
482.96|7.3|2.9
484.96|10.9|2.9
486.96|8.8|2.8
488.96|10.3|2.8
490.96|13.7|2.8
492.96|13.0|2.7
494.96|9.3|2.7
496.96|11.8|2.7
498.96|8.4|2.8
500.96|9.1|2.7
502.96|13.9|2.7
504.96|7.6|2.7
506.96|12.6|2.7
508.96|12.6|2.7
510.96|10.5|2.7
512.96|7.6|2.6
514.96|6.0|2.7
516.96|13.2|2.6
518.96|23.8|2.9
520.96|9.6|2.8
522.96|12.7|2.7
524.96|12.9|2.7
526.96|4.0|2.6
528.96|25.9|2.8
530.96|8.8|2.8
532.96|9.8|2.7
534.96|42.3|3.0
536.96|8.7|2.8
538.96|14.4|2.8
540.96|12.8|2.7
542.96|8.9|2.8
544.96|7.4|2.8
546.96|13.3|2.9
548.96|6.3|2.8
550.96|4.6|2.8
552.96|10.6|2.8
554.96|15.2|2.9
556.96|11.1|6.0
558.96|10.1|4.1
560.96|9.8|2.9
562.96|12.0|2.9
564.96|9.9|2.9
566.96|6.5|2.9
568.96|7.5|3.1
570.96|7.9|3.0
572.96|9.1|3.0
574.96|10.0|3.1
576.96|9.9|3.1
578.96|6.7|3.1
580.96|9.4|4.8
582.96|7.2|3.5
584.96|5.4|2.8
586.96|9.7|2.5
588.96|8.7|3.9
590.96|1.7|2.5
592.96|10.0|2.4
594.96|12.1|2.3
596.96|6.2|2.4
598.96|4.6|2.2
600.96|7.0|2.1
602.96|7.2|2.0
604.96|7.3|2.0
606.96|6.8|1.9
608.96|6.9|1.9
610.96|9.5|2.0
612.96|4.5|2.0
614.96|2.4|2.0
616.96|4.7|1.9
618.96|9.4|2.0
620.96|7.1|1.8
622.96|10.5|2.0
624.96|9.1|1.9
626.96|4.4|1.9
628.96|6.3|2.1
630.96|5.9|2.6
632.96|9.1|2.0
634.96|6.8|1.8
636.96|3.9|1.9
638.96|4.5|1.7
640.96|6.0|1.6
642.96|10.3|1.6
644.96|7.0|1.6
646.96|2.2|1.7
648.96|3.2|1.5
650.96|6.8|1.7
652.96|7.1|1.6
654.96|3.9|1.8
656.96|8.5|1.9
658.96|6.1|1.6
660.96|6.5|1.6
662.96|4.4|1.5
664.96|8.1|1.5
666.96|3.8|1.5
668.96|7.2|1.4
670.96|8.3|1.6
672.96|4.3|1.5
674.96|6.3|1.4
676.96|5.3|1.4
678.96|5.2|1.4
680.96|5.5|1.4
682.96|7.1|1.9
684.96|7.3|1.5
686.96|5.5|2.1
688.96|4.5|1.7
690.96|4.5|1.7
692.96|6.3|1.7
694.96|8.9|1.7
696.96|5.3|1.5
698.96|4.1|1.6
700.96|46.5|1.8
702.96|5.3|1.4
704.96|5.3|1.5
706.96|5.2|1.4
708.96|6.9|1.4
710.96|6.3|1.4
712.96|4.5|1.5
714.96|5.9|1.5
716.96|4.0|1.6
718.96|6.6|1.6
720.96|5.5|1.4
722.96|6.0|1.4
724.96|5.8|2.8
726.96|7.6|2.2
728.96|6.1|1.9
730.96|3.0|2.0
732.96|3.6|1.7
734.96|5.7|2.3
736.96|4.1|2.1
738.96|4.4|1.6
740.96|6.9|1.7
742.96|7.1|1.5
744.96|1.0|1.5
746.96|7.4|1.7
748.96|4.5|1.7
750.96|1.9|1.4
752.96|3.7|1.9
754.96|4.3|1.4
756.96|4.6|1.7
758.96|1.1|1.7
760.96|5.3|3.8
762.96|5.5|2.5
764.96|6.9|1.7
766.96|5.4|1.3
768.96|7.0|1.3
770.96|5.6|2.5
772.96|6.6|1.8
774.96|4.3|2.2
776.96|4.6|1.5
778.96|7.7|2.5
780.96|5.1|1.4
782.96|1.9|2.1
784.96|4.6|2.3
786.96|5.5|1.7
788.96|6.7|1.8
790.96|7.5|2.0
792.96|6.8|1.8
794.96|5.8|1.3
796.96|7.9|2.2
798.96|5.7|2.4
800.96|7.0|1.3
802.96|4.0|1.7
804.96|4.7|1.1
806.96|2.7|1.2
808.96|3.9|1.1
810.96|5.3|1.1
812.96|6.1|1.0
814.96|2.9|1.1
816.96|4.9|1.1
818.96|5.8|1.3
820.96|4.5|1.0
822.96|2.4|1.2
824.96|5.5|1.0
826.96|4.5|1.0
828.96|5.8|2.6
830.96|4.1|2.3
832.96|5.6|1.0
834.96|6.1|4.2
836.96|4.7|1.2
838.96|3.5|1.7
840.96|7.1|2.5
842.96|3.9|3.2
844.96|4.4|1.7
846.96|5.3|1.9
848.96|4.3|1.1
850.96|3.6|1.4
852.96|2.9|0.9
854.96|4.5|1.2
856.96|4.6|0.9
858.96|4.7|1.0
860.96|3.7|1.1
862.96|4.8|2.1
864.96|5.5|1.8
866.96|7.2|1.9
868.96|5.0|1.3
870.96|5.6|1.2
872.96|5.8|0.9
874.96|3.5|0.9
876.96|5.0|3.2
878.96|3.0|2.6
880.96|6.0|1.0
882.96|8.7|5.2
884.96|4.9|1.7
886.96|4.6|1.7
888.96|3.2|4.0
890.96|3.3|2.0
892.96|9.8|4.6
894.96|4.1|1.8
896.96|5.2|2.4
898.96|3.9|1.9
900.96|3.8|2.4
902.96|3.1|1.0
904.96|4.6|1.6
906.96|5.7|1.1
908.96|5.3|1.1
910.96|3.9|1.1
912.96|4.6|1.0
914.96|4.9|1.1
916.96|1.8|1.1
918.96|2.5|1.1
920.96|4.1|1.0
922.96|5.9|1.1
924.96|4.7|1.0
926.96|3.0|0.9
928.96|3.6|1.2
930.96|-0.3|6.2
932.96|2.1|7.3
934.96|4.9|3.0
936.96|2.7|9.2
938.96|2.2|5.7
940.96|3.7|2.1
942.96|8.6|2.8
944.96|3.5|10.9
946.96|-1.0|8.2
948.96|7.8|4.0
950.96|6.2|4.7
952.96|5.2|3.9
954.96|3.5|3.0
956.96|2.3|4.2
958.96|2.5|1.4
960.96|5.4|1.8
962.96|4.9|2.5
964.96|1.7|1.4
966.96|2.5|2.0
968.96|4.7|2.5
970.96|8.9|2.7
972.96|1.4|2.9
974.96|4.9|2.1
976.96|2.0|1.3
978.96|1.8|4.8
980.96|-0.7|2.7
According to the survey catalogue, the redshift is 0.068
